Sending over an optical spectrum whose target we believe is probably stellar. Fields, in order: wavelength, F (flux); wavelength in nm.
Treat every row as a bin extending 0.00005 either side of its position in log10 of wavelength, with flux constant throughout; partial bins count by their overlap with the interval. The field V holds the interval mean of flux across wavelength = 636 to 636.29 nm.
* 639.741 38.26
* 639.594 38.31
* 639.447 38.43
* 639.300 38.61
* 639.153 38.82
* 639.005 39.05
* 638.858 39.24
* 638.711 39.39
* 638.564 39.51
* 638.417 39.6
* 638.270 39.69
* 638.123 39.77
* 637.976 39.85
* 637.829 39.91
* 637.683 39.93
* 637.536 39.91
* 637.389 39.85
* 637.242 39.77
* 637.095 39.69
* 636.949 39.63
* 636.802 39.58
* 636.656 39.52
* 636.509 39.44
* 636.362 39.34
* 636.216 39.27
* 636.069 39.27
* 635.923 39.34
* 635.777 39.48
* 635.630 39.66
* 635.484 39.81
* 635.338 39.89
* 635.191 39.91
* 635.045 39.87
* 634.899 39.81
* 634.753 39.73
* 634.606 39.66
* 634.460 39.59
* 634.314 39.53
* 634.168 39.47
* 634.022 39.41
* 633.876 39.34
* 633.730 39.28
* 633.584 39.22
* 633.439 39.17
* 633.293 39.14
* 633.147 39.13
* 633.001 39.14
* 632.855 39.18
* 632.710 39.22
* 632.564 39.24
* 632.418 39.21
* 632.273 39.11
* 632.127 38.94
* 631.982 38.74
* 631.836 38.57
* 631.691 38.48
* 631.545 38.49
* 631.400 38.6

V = 39.3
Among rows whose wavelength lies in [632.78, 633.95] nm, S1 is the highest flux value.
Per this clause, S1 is 39.34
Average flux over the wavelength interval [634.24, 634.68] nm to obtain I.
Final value 39.5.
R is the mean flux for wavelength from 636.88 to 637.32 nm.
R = 39.7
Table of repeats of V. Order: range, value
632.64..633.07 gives 39.2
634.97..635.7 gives 39.8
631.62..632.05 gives 38.6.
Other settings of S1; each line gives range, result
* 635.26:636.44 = 39.89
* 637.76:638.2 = 39.91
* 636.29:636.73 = 39.52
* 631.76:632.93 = 39.24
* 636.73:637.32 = 39.77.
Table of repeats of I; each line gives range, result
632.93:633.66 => 39.2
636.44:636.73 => 39.5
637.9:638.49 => 39.7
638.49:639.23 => 39.2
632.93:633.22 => 39.1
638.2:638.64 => 39.6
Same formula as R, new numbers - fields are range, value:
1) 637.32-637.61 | 39.8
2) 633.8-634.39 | 39.4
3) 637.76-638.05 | 39.9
